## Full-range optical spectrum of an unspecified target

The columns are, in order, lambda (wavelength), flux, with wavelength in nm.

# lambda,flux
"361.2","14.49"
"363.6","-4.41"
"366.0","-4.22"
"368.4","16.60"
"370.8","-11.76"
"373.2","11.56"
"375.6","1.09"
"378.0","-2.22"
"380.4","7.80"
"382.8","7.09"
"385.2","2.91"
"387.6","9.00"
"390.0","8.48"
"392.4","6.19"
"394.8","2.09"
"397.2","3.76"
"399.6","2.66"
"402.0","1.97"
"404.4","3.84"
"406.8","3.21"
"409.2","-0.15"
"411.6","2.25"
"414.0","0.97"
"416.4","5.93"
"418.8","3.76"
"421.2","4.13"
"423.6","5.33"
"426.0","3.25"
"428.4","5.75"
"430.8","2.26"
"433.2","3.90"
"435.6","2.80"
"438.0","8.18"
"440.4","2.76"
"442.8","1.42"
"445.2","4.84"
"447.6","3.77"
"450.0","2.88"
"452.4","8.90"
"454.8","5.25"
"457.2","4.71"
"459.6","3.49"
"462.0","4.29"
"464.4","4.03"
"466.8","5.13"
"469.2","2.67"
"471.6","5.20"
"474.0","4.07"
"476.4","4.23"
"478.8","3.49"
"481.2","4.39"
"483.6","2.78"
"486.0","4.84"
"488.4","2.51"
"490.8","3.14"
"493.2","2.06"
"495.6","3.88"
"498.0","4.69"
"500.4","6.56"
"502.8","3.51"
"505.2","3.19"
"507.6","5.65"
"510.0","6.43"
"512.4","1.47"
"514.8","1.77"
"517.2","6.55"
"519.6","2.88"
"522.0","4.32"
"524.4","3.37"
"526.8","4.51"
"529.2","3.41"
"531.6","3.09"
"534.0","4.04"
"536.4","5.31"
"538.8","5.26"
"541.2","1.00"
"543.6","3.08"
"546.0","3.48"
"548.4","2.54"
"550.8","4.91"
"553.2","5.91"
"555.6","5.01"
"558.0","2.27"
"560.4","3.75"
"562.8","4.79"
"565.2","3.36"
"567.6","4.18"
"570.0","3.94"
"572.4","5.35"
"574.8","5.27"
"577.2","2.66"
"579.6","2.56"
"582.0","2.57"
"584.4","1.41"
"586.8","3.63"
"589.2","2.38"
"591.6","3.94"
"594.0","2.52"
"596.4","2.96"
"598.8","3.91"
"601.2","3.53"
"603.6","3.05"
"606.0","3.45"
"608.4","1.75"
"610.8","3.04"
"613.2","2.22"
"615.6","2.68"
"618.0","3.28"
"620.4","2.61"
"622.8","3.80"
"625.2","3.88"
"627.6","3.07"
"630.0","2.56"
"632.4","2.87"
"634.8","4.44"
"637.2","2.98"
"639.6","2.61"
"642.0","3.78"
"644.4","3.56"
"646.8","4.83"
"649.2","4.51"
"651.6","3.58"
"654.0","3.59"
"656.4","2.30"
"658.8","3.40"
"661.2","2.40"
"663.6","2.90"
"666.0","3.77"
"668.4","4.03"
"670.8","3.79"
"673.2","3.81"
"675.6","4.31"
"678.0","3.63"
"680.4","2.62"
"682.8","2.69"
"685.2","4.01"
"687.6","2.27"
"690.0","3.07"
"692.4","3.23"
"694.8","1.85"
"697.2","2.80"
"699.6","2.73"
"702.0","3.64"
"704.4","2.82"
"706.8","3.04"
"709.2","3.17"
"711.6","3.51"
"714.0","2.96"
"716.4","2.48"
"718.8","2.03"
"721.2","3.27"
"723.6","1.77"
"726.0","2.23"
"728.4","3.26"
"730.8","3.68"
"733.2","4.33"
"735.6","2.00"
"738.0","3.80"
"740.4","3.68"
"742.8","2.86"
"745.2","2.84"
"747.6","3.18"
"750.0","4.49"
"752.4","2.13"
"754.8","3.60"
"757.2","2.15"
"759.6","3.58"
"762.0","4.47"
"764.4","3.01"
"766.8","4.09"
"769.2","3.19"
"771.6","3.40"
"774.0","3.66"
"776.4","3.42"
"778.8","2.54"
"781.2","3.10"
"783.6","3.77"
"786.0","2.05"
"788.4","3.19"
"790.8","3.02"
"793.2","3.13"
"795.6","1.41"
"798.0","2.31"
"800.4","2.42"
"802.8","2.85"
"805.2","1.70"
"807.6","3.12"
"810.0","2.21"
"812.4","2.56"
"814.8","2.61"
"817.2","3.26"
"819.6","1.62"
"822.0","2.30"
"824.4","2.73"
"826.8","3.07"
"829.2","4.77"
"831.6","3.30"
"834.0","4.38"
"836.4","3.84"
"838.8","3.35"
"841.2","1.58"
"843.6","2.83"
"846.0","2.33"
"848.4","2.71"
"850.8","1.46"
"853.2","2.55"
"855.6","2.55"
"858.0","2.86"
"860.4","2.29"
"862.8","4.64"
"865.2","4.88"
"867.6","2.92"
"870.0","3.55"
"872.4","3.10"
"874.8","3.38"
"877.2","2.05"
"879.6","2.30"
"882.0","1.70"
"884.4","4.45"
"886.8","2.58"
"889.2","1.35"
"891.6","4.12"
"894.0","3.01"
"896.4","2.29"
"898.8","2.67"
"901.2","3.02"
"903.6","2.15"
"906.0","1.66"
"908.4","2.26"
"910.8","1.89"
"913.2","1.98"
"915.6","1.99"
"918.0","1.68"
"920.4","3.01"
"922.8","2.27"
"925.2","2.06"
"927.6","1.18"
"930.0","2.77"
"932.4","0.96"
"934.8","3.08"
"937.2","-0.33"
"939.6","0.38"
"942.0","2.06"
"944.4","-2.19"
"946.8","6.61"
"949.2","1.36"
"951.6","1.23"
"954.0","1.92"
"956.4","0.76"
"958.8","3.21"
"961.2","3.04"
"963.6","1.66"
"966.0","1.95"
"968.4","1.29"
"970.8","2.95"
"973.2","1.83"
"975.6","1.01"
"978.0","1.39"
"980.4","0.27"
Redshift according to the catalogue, 0.12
